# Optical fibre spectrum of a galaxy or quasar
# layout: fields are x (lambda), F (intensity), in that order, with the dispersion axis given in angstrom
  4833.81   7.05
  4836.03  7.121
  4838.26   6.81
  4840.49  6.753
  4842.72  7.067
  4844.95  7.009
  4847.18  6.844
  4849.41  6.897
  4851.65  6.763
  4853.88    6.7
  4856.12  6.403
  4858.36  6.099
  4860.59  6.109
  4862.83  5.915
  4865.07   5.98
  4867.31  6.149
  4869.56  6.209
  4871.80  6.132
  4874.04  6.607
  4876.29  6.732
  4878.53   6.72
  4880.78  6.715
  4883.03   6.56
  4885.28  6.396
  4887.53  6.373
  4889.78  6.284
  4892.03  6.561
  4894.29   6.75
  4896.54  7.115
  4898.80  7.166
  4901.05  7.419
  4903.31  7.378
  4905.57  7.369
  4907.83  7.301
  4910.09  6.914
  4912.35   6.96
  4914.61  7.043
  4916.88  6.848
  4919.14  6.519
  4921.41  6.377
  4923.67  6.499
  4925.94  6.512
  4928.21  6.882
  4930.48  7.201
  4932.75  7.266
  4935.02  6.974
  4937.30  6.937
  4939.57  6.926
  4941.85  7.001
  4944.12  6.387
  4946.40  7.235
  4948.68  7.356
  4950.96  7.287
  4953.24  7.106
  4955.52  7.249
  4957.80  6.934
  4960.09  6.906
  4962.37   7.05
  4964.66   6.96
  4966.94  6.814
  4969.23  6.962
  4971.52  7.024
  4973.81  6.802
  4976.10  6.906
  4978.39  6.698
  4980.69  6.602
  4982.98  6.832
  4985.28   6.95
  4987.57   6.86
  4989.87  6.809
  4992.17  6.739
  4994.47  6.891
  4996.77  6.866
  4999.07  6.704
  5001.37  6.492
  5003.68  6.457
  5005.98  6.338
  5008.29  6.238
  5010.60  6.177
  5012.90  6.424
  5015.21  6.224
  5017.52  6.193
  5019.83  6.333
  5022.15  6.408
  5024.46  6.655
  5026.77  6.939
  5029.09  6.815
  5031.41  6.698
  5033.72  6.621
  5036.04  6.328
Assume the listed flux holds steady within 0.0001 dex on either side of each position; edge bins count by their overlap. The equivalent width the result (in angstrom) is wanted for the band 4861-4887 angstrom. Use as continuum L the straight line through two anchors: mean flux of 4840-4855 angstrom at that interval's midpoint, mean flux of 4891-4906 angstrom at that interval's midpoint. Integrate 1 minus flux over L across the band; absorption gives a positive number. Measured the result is 2.3 angstrom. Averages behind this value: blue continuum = 6.87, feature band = 6.37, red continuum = 7.1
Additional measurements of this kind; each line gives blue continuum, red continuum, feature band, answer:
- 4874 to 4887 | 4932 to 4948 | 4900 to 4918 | -1.0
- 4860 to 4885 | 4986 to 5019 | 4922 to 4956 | -2.8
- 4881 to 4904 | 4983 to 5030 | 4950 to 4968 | -1.0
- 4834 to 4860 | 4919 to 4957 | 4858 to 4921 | 1.7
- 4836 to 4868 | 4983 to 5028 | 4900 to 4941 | -2.5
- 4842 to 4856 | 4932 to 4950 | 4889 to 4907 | -0.2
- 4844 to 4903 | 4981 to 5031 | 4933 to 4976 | -2.7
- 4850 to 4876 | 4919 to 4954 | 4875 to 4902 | -0.9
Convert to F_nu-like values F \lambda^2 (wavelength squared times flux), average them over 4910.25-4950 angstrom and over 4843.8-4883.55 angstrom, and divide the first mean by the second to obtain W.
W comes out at 1.09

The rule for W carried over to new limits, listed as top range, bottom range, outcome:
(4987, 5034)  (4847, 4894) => 1.08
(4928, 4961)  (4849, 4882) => 1.14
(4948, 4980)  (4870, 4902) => 1.08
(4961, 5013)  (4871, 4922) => 1.03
